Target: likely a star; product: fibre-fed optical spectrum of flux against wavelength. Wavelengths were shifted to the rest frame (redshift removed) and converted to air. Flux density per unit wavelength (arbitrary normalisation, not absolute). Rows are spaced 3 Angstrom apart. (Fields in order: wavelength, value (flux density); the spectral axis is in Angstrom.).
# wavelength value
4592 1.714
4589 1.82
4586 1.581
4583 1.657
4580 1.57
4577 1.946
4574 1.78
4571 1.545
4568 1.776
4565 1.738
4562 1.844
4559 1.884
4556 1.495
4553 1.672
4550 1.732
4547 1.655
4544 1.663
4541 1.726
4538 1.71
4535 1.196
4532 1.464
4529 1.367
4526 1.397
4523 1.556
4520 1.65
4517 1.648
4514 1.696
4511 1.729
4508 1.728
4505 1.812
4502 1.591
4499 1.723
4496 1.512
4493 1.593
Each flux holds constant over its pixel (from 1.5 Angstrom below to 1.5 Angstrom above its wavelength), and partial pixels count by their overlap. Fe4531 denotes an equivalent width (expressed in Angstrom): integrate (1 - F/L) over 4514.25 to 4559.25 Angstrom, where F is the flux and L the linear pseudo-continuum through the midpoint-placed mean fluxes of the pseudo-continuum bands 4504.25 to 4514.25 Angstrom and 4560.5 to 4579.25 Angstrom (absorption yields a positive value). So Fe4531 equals 4.3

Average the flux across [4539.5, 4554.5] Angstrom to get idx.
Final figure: 1.69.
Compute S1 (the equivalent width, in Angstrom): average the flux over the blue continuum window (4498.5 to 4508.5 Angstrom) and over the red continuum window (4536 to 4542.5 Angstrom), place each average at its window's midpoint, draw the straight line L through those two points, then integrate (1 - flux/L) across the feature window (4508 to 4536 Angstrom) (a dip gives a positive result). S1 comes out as 2.56 Angstrom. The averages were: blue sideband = 1.71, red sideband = 1.68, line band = 1.54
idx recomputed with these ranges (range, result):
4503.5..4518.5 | 1.72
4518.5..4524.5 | 1.6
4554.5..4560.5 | 1.69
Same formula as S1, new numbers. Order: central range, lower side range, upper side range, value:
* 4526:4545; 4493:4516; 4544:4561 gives 2.0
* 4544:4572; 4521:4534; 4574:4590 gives -1.9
